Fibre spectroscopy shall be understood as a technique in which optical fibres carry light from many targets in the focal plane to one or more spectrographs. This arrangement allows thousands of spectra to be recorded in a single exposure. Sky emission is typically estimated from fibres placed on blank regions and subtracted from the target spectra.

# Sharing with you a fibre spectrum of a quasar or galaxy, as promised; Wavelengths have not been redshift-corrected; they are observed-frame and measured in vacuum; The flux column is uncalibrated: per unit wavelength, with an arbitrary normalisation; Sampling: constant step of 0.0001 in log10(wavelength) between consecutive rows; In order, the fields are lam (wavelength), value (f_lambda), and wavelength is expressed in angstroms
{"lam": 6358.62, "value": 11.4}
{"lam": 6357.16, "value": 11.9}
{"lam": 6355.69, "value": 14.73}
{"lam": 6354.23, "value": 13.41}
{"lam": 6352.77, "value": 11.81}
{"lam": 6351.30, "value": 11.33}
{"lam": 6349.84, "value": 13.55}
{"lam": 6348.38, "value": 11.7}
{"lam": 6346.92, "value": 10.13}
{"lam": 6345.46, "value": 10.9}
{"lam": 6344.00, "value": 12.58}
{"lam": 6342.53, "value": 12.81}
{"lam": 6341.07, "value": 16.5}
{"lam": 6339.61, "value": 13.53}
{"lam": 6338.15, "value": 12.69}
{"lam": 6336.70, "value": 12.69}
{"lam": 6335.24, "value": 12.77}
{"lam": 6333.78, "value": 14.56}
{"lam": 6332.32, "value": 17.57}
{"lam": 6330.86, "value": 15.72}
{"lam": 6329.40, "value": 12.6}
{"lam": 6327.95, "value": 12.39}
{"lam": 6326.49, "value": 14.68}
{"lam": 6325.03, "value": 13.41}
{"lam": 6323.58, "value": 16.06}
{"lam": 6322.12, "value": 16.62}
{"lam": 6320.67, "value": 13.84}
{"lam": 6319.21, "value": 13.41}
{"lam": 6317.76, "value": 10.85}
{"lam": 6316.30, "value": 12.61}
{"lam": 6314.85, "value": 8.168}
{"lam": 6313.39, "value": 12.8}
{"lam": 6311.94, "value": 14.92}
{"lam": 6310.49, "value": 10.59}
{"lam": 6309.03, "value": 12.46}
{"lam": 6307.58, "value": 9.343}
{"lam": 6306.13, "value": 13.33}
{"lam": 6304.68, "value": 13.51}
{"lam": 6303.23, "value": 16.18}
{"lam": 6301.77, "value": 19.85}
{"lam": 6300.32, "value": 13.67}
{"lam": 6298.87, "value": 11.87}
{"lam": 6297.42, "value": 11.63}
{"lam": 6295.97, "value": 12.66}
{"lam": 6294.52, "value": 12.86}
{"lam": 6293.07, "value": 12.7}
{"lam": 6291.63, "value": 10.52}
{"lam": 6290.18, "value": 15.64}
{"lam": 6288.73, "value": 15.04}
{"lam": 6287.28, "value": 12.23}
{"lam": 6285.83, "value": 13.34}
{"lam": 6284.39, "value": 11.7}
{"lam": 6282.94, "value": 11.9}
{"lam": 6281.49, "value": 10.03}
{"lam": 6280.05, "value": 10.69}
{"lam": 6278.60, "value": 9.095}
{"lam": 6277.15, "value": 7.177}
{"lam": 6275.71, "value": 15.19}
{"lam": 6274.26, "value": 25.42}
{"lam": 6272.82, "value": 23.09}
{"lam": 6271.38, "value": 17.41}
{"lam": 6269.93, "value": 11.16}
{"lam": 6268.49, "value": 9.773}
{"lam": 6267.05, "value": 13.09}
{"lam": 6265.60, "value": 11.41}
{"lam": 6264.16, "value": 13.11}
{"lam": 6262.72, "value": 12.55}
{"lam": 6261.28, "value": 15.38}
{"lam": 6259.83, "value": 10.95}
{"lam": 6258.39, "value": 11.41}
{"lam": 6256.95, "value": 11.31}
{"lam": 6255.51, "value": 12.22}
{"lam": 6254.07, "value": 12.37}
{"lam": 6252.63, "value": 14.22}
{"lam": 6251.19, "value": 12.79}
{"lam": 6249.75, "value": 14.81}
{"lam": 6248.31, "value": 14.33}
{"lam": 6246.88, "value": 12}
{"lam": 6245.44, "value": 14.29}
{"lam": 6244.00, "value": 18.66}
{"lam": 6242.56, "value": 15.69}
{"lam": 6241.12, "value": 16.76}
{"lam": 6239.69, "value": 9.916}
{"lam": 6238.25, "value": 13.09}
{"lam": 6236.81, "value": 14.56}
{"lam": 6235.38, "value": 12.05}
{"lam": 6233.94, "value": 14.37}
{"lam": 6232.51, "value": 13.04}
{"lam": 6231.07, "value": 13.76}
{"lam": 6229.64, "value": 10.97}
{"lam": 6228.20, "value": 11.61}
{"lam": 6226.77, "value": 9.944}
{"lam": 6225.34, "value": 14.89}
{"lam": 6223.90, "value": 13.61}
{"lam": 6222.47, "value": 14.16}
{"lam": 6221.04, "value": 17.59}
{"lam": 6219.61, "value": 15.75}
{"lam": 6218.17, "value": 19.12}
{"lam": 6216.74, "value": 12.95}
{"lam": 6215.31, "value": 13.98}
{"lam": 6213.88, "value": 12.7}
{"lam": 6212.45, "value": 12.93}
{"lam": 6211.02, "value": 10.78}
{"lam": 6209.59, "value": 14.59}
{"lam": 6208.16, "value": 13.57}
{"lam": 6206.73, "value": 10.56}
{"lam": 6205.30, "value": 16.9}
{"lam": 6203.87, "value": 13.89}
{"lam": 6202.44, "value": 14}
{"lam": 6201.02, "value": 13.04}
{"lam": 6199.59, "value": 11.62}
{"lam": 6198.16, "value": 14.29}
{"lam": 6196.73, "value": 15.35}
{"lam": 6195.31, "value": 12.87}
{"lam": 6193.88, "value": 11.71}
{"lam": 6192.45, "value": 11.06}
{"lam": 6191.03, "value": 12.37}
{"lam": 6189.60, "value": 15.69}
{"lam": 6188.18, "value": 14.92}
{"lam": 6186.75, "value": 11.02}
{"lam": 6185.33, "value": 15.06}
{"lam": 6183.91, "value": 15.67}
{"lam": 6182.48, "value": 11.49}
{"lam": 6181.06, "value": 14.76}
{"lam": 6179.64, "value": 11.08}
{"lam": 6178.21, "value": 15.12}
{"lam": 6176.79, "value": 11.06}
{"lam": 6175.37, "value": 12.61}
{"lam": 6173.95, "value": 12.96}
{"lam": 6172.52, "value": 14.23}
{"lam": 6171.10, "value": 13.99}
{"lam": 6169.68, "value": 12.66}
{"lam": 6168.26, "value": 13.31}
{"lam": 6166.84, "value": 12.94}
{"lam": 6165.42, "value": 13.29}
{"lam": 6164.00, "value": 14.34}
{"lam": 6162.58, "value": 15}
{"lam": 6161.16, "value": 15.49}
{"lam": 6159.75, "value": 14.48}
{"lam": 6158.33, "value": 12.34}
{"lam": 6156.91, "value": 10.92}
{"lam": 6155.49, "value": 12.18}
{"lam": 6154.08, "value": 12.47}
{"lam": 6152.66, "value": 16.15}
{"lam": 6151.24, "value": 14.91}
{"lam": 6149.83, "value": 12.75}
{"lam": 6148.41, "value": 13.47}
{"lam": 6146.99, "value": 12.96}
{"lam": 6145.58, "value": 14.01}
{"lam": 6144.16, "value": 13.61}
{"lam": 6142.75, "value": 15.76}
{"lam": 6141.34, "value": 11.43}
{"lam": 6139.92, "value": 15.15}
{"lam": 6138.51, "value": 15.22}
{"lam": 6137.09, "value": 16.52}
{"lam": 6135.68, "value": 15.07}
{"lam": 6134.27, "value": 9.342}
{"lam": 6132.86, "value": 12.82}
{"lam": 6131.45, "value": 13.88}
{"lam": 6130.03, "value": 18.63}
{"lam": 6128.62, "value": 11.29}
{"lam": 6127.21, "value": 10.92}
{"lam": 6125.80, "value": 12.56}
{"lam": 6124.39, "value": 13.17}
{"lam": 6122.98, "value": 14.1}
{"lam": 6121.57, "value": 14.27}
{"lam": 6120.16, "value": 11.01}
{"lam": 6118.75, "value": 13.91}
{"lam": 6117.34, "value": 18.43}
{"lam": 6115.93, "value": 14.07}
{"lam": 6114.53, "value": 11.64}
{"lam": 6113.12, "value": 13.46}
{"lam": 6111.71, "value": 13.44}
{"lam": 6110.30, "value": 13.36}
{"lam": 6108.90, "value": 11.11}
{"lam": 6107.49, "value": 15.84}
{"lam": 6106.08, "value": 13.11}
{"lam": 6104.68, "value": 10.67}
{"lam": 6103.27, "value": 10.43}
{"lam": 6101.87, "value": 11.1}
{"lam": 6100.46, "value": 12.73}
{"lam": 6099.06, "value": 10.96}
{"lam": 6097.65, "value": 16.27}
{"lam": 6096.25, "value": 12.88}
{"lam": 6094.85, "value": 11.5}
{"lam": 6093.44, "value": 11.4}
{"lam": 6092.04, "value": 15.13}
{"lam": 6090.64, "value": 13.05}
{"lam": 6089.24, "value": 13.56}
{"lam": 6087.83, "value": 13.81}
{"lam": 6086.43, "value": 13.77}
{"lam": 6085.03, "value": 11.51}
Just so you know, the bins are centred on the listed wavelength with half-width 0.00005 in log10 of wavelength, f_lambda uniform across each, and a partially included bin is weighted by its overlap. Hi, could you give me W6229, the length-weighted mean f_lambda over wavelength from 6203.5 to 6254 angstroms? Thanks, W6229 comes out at 13.8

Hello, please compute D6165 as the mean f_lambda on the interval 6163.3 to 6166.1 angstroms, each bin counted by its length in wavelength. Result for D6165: 13.8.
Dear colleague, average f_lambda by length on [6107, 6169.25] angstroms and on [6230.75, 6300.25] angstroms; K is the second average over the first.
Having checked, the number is 1.0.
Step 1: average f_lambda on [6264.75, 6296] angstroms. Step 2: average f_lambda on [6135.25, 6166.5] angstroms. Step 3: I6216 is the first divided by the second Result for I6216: 1.0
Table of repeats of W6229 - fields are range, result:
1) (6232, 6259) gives 13.6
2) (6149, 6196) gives 13.4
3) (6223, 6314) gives 13.3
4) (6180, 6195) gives 13.3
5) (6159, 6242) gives 13.5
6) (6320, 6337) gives 14.5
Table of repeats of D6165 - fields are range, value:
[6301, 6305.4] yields 16.5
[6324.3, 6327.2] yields 14.1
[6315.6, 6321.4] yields 12.7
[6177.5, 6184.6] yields 13.6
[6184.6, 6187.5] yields 13.1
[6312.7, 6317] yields 11.2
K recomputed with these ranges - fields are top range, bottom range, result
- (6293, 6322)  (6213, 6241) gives 0.95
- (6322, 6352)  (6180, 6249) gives 0.99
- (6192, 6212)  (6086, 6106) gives 1.04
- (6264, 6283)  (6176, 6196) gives 1.03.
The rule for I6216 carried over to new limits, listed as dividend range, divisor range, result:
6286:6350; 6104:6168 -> 0.98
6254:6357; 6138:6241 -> 0.97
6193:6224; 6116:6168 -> 1.01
